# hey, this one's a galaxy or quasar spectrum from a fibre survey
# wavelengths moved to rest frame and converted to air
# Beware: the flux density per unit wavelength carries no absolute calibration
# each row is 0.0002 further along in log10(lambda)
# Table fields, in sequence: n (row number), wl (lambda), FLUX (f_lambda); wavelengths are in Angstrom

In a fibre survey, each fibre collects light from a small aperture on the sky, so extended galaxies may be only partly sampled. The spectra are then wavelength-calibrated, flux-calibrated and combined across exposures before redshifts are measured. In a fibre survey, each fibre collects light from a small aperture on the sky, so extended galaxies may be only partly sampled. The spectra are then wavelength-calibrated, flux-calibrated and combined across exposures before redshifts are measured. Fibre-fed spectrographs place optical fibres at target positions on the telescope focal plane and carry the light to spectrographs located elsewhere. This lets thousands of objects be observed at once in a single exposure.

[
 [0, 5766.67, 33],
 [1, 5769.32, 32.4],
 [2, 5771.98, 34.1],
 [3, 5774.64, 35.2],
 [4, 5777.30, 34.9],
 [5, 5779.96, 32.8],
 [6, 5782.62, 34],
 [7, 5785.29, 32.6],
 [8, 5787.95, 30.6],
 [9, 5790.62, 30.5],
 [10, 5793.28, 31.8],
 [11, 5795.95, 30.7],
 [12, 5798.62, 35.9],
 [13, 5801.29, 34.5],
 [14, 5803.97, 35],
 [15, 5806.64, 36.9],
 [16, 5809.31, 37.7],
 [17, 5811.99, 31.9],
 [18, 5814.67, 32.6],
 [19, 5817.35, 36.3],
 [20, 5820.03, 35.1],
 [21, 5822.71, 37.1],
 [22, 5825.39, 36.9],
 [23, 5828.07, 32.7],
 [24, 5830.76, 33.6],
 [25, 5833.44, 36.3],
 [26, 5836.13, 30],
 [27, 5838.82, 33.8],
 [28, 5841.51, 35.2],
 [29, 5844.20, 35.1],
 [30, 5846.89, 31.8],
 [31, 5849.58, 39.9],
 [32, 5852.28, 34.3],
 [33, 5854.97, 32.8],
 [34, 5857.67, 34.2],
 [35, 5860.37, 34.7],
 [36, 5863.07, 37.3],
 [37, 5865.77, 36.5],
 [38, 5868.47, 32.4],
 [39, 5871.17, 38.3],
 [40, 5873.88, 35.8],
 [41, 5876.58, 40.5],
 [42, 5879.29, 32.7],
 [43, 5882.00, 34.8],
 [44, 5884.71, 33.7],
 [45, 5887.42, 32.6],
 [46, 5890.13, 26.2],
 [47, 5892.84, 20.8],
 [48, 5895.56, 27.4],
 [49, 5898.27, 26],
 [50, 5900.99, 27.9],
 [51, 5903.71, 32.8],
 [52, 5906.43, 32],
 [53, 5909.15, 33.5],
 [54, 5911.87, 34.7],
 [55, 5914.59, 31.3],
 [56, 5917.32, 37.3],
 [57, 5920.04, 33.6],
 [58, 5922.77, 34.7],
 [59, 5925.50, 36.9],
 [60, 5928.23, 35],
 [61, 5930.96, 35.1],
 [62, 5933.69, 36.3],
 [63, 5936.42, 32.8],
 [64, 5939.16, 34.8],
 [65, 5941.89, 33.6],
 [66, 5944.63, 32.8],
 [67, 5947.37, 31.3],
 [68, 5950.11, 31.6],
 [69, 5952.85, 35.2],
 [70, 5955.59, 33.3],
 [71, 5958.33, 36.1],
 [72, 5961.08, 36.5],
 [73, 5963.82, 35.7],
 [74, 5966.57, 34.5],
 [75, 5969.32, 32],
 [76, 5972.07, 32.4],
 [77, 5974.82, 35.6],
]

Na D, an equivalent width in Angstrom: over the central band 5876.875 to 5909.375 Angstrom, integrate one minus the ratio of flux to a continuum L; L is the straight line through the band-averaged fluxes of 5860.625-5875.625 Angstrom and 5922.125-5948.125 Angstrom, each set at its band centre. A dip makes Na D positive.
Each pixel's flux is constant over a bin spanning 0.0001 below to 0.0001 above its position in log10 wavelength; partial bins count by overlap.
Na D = 4.8 Angstrom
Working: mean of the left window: 36.1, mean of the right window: 34.4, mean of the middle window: 30.2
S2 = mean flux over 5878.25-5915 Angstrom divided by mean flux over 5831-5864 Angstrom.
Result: 0.88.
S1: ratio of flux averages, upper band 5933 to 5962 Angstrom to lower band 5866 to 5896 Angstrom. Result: 1.04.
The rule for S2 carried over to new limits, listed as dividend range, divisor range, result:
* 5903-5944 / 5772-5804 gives 1.03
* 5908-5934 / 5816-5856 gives 1.00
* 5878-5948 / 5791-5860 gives 0.94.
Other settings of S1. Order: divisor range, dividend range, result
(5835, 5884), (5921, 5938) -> 1.00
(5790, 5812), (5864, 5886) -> 1.04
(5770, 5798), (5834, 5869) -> 1.05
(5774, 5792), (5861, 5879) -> 1.11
